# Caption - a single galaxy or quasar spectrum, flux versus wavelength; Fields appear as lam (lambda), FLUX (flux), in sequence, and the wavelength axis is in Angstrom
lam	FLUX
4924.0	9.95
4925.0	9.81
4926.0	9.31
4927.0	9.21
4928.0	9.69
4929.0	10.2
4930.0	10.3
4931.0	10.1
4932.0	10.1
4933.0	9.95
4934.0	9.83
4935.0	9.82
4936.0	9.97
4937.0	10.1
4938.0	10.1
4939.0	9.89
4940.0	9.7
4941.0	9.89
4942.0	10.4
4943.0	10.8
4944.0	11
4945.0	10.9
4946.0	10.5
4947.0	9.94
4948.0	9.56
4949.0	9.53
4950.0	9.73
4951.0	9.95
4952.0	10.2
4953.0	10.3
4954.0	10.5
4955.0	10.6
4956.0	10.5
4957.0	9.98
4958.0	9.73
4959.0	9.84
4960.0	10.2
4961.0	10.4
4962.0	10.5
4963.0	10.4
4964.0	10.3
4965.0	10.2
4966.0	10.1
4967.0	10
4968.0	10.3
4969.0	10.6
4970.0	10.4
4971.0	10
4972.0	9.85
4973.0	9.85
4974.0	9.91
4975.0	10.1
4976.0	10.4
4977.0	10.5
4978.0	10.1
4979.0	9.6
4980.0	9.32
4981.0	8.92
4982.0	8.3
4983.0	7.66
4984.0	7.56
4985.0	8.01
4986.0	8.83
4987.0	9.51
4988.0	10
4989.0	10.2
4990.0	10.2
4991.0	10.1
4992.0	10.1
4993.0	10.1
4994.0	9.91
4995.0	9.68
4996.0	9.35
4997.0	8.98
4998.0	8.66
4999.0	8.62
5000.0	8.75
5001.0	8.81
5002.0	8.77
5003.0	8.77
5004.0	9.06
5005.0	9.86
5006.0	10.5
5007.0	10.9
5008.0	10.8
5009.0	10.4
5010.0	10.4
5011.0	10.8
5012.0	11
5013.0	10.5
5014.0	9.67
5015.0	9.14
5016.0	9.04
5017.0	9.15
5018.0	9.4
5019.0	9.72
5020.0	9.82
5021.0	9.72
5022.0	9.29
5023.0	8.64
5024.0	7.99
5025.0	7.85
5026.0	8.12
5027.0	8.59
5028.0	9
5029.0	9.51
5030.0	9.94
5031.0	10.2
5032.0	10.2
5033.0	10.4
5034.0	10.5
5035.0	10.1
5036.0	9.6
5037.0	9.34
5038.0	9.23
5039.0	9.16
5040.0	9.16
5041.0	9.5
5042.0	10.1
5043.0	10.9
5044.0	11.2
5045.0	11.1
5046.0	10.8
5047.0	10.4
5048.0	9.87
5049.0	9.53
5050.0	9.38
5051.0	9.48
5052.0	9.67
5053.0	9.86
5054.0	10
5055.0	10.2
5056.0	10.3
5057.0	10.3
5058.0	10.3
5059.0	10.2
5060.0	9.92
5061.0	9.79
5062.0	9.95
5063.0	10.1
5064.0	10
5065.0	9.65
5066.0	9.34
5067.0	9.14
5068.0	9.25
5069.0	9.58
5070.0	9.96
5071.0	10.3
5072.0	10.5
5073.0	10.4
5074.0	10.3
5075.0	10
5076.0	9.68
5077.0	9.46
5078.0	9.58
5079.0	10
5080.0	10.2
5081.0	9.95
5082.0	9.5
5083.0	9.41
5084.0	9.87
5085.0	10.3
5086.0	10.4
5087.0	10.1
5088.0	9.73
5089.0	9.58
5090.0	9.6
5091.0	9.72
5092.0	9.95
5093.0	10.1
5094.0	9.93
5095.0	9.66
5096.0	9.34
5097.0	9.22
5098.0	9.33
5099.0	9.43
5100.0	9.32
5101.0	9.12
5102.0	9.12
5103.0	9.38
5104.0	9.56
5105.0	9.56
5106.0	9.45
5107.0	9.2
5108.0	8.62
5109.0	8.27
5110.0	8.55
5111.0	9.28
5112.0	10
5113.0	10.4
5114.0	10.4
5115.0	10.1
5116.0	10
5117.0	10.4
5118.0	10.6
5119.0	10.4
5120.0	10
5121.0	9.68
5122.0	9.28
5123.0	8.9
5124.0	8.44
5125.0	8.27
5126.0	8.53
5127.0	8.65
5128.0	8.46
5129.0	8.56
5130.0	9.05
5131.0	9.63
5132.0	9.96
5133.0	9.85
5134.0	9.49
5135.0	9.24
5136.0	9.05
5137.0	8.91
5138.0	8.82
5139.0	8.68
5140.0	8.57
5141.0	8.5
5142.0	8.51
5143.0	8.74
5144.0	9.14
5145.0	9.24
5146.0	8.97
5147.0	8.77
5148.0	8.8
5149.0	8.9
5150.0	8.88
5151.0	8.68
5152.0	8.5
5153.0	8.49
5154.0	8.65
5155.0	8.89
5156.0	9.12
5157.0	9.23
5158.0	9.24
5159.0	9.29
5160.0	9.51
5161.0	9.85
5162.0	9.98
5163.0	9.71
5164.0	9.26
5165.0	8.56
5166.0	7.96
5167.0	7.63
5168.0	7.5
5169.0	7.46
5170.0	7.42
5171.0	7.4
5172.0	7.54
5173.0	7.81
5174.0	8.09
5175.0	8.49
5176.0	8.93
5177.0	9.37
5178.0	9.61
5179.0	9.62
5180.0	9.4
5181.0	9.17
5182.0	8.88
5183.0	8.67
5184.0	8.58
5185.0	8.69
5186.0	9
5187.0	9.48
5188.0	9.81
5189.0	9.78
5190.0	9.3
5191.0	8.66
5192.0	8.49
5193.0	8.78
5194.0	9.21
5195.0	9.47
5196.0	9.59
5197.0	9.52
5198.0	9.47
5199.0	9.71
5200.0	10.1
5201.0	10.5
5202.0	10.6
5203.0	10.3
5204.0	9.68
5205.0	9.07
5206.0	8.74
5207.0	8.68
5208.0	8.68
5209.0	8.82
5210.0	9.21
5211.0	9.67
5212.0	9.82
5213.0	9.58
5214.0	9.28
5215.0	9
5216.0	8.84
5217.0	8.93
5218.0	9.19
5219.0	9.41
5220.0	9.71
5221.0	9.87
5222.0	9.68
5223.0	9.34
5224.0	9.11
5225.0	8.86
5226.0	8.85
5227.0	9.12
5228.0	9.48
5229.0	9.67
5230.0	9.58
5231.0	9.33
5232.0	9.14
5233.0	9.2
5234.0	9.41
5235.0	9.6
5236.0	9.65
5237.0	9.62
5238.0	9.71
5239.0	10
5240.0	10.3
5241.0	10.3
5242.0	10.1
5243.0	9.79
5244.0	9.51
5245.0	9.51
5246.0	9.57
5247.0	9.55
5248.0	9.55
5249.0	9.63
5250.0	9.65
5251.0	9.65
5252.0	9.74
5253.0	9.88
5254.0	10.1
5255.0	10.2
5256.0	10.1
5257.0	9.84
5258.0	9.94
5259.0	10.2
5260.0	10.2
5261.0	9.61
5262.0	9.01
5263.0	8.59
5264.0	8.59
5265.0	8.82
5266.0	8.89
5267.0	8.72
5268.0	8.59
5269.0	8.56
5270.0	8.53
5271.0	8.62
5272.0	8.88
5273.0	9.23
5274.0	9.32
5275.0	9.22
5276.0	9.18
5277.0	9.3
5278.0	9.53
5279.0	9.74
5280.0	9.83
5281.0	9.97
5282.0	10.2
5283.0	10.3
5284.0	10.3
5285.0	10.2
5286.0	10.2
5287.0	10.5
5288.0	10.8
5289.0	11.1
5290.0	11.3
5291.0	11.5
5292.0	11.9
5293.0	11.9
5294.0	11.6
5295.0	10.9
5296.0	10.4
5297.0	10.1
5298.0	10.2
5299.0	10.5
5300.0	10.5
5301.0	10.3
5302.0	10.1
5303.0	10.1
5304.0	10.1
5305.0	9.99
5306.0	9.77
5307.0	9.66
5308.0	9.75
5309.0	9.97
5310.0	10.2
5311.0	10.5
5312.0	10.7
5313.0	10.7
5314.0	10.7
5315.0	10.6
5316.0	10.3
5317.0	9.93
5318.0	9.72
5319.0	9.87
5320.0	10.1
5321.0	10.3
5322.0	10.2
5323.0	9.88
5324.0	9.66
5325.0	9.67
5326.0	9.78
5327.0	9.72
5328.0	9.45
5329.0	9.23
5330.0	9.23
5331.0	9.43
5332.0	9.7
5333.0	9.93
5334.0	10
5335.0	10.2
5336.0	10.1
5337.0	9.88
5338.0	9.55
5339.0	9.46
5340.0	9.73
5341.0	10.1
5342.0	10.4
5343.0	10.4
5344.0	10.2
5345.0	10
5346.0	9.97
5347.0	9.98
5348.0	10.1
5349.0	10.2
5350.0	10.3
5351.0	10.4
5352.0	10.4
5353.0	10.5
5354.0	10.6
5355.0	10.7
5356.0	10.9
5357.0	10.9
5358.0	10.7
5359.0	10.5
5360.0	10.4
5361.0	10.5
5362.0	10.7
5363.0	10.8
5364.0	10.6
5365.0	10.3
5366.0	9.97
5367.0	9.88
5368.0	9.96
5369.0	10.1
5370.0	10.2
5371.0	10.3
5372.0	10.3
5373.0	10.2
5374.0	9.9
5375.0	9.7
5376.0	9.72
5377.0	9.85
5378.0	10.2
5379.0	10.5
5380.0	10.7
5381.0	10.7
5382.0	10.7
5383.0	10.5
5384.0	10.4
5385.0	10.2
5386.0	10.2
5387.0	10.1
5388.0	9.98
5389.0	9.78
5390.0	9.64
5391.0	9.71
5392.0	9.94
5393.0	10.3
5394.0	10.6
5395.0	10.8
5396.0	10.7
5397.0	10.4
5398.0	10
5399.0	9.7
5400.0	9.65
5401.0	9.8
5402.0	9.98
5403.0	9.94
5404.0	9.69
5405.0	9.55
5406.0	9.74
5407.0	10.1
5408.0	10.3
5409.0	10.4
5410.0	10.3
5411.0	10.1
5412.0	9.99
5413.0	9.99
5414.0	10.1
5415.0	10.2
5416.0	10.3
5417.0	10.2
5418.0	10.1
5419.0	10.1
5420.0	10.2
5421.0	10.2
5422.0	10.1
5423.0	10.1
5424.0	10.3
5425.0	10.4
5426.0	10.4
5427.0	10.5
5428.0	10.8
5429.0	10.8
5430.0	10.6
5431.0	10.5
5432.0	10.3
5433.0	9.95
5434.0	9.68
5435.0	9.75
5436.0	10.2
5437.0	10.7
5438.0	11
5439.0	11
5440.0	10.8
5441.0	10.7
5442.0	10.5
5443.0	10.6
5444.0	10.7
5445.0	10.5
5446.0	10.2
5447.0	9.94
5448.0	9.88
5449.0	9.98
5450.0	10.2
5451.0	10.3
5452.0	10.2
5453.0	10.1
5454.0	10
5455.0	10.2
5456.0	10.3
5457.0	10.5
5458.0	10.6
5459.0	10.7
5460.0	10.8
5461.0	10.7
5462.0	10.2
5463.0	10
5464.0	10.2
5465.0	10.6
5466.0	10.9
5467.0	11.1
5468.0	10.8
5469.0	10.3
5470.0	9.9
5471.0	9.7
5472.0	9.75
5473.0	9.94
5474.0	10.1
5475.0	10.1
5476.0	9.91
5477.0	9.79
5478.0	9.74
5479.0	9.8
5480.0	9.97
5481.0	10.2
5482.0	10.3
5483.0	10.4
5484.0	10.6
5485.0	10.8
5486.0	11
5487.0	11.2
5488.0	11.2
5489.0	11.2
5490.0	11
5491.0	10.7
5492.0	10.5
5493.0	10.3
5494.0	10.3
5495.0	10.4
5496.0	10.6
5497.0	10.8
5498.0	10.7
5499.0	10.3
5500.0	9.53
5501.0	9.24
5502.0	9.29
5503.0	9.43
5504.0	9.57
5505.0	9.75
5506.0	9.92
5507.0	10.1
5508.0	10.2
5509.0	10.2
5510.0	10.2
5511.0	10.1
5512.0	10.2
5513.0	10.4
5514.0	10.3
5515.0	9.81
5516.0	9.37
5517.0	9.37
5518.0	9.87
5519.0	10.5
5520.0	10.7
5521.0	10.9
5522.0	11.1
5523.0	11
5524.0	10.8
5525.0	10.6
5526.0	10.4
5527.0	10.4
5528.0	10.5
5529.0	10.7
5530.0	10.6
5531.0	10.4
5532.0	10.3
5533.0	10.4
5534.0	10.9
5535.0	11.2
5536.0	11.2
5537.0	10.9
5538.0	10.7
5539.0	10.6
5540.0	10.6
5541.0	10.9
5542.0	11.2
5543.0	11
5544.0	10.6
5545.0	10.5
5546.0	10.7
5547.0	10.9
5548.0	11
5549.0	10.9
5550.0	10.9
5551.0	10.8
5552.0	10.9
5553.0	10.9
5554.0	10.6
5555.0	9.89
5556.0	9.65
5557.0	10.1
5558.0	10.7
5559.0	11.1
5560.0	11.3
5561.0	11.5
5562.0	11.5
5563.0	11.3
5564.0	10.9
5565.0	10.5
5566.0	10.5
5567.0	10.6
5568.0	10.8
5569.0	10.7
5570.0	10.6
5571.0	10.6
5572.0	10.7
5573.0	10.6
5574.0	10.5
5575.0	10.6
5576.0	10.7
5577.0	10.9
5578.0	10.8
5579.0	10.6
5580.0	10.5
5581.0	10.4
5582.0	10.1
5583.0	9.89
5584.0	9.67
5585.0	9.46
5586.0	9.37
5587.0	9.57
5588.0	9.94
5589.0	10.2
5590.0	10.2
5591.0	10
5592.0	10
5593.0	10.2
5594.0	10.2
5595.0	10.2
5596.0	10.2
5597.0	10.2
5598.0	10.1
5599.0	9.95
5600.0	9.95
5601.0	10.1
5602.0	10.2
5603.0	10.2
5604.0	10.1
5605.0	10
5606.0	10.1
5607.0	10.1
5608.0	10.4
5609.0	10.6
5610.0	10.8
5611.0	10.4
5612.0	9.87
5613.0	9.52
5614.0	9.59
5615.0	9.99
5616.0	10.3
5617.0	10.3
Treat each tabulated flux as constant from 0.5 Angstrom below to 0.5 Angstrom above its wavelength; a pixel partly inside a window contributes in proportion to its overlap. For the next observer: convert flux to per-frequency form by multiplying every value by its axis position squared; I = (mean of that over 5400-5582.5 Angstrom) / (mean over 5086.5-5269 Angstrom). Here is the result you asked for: 1.26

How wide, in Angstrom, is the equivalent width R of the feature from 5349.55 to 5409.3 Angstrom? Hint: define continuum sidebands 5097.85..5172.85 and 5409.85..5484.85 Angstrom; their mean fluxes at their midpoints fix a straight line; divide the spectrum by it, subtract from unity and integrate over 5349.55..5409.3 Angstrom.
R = -1.3 Angstrom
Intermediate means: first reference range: 9.04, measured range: 10.2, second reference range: 10.3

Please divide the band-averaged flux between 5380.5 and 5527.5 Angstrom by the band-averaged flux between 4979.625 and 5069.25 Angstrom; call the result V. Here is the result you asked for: 1.1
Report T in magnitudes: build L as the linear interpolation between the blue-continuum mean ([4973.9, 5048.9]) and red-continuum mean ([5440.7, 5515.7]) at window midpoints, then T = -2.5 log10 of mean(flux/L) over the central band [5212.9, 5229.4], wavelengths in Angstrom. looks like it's 0.07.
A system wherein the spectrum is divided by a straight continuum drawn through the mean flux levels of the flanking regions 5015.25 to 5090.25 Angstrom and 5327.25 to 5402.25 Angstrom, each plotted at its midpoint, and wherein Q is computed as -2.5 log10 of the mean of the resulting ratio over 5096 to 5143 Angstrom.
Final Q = 0.065 mag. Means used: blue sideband 9.76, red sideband 10.2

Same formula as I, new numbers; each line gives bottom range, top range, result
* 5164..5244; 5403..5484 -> 1.22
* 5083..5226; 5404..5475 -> 1.25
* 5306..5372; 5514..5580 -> 1.14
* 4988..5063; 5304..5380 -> 1.17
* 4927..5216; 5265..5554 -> 1.22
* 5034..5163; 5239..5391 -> 1.14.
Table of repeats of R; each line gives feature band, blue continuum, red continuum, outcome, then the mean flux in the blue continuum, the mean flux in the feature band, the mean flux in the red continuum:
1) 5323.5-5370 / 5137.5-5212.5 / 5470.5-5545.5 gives -2.0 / 8.98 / 10.1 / 10.4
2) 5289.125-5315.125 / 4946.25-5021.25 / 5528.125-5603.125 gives -0.9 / 9.78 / 10.5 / 10.5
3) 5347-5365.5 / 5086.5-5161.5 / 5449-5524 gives -1.1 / 9.27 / 10.5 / 10.3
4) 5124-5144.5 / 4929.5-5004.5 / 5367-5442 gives 2.1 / 9.81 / 8.92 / 10.2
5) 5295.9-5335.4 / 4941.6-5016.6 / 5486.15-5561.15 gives 0.9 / 9.85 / 10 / 10.5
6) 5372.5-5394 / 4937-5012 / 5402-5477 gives 0.2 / 9.86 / 10.1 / 10.3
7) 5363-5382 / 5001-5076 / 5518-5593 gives 0.2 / 9.8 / 10.2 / 10.6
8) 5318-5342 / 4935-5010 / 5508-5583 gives 1.2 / 9.84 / 9.8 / 10.6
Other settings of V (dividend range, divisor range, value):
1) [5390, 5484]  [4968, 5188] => 1.08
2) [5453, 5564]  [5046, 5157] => 1.10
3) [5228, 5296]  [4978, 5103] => 1.01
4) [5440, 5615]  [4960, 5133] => 1.07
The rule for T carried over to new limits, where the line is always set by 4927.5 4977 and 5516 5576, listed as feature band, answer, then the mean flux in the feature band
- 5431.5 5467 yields 0.02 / 10.4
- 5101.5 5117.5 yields 0.08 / 9.52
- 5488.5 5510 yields 0.05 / 10.2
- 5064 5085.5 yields 0.05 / 9.83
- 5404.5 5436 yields 0.04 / 10.2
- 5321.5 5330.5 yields 0.09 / 9.65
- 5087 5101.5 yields 0.07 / 9.59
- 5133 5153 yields 0.16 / 8.88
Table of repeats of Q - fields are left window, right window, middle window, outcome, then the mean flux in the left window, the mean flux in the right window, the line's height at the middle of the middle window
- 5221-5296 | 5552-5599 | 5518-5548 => -0.04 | 9.74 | 10.4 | 10.3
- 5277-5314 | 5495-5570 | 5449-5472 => 0.01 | 10.4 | 10.5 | 10.5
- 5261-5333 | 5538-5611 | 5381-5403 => 0.00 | 9.92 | 10.5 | 10.1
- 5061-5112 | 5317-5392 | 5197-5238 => 0.05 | 9.64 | 10.1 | 9.87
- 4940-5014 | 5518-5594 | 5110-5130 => 0.07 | 9.87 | 10.6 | 10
